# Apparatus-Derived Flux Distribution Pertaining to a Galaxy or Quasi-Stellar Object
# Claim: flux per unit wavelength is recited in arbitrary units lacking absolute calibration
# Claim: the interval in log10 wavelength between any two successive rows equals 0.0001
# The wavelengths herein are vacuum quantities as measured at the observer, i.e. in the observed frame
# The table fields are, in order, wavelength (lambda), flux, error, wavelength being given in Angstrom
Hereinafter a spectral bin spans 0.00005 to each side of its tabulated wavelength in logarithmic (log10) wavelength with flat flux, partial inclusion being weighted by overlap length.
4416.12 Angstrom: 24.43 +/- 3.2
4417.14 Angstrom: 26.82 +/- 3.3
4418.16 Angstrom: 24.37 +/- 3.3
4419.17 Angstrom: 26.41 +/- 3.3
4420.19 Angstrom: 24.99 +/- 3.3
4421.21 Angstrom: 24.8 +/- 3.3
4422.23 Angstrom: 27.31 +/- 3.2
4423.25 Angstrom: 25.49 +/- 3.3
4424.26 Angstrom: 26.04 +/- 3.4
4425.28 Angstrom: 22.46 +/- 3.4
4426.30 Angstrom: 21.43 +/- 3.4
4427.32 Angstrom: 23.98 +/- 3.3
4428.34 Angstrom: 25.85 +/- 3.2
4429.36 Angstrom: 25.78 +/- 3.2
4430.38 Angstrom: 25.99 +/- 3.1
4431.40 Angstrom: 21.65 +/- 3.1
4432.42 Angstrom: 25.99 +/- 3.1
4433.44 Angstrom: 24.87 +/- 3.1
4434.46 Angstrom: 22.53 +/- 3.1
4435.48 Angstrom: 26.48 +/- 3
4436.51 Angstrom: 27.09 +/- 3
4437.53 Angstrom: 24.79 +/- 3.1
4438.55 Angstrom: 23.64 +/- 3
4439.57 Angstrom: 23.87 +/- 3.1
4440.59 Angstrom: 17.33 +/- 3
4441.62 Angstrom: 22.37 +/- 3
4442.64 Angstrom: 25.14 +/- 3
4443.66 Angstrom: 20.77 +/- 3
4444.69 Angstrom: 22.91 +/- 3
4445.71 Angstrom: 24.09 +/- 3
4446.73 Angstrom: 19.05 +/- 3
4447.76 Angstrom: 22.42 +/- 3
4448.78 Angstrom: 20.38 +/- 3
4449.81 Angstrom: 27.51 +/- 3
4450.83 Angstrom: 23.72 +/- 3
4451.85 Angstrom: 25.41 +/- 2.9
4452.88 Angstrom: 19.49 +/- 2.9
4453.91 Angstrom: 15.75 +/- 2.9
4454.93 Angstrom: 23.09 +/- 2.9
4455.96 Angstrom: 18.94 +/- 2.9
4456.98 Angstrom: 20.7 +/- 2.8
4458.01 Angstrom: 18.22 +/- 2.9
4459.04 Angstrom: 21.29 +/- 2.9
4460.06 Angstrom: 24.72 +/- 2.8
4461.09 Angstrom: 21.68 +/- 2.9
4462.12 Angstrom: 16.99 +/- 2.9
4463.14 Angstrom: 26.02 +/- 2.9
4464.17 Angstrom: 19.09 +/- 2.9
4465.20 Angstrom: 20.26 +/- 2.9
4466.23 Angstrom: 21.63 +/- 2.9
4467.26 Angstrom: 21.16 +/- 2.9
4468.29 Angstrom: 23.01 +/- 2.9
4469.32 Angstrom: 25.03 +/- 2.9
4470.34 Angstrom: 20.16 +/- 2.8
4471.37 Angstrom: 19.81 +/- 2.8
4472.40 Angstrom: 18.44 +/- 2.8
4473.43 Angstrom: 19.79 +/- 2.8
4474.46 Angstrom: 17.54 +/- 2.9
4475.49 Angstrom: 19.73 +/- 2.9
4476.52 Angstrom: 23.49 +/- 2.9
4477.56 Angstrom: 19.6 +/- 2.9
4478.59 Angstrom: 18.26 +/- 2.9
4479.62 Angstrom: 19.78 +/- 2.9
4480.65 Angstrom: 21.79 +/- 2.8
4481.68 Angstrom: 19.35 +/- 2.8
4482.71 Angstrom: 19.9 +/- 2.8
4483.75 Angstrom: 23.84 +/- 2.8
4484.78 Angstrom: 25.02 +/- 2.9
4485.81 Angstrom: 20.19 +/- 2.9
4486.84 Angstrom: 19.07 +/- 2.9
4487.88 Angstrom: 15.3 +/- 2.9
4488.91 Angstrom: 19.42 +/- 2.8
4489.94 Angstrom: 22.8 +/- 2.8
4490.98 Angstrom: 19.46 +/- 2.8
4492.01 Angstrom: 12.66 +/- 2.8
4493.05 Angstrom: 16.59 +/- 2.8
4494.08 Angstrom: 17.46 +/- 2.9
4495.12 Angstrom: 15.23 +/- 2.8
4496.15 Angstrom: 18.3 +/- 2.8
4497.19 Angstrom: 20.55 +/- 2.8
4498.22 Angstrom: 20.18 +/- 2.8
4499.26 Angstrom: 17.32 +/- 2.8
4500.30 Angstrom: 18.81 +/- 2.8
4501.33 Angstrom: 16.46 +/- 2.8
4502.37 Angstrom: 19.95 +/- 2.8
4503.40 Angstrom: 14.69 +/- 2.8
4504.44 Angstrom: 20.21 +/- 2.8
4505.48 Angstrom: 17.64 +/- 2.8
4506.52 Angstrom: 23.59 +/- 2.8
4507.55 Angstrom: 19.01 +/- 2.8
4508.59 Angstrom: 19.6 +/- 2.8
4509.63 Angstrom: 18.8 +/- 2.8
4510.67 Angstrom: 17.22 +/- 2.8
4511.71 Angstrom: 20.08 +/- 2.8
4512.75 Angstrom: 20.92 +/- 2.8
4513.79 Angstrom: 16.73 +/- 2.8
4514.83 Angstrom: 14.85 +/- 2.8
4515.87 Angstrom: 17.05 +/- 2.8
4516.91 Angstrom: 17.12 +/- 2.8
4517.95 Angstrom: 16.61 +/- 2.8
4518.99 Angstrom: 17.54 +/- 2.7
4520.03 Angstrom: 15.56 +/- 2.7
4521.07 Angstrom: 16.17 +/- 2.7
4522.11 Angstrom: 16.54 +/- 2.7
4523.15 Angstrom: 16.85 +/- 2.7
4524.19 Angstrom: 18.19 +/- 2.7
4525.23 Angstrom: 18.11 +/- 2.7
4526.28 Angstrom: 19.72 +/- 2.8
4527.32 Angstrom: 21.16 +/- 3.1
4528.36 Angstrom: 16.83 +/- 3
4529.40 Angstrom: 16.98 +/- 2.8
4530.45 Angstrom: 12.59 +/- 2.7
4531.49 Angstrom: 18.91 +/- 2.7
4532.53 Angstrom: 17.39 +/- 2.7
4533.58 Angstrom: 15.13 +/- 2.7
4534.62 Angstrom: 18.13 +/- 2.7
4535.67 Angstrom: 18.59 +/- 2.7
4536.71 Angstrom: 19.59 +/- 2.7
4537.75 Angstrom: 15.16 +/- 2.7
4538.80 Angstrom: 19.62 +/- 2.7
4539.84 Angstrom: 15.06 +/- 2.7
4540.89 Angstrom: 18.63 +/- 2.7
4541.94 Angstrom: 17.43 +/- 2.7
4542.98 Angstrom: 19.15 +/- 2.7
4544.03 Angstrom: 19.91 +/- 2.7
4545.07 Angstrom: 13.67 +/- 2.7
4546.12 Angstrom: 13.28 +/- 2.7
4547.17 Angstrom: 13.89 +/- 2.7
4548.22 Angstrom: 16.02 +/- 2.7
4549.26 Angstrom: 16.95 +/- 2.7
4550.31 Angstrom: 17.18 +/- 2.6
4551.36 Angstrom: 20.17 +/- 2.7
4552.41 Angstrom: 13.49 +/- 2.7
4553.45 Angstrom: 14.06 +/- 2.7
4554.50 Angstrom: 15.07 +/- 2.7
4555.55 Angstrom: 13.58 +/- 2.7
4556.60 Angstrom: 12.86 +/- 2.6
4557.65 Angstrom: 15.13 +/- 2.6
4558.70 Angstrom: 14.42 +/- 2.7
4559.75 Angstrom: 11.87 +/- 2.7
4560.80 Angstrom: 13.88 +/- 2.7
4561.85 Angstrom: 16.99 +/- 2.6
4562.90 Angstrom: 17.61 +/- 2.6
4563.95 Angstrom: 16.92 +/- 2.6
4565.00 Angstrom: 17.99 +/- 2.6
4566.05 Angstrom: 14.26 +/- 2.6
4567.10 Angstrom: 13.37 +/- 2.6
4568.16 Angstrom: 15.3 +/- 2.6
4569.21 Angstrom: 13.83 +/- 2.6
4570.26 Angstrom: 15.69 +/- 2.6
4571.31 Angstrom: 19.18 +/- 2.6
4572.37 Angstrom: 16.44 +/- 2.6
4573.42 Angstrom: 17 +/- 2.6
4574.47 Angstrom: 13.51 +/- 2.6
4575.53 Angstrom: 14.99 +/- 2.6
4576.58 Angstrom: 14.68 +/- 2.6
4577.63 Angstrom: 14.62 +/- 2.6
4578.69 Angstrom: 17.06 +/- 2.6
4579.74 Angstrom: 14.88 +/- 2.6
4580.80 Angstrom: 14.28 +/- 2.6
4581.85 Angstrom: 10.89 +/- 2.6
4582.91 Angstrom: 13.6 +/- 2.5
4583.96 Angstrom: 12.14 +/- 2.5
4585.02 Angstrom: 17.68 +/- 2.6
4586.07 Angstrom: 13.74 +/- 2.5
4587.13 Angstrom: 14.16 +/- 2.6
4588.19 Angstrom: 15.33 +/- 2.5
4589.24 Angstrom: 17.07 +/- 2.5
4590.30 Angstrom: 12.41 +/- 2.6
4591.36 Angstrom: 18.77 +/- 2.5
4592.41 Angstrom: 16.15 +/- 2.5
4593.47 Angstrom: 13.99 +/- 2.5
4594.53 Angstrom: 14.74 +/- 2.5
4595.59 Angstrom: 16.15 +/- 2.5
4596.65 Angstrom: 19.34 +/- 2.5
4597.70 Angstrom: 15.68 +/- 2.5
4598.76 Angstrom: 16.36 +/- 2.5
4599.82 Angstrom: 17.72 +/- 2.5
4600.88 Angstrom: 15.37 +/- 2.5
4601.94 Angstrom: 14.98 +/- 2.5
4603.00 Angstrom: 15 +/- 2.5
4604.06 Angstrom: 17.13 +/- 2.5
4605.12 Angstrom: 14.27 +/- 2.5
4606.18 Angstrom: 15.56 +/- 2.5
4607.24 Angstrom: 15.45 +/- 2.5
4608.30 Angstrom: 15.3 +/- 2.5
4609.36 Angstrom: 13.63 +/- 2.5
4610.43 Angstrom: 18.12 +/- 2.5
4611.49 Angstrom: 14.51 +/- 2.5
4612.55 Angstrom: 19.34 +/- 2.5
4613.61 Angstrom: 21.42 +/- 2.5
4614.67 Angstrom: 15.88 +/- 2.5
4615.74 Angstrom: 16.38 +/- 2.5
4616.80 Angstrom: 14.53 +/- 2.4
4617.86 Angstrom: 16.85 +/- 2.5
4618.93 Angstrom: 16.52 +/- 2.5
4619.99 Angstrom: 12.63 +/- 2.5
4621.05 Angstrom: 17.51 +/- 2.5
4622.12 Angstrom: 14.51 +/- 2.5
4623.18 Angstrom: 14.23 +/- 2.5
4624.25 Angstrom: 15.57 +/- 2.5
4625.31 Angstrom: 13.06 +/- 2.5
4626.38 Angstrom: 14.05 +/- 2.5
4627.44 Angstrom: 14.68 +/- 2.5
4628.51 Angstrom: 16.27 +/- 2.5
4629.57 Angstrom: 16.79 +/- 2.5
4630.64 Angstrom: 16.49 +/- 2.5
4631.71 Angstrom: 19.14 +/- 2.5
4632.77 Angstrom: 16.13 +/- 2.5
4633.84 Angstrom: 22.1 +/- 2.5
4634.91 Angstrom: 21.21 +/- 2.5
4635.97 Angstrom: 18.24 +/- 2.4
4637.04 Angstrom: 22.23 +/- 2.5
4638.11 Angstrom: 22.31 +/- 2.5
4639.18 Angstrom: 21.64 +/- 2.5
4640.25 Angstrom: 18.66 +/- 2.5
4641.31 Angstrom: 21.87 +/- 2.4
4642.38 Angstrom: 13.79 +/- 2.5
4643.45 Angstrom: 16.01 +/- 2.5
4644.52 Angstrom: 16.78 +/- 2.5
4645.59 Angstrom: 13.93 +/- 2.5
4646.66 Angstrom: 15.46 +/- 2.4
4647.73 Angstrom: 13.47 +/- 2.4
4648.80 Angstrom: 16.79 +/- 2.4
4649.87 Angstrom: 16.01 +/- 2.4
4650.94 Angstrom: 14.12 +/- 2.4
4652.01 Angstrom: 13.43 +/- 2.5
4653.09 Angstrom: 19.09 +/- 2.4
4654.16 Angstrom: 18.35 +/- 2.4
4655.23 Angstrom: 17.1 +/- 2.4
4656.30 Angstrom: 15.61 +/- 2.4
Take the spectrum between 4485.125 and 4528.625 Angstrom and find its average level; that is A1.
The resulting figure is 18.1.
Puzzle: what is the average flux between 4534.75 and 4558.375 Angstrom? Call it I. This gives 16.3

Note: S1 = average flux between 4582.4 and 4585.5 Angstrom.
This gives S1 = 14.4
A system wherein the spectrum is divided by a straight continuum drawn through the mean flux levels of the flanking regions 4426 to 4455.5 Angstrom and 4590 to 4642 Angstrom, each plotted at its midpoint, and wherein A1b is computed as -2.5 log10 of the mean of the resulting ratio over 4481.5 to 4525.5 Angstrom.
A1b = 0.140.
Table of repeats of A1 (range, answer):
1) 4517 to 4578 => 16.3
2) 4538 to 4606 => 15.6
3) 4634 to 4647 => 18.7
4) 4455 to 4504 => 19.8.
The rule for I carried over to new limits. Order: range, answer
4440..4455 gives 21.9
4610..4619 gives 17.1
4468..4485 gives 20.8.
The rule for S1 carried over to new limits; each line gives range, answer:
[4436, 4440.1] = 24.9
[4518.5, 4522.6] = 16.5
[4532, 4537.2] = 17.8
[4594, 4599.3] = 16.5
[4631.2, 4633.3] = 17.7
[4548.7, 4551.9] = 18.1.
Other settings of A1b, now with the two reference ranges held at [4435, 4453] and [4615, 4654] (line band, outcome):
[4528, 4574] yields 0.212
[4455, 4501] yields 0.108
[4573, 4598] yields 0.214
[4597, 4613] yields 0.118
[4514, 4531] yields 0.206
